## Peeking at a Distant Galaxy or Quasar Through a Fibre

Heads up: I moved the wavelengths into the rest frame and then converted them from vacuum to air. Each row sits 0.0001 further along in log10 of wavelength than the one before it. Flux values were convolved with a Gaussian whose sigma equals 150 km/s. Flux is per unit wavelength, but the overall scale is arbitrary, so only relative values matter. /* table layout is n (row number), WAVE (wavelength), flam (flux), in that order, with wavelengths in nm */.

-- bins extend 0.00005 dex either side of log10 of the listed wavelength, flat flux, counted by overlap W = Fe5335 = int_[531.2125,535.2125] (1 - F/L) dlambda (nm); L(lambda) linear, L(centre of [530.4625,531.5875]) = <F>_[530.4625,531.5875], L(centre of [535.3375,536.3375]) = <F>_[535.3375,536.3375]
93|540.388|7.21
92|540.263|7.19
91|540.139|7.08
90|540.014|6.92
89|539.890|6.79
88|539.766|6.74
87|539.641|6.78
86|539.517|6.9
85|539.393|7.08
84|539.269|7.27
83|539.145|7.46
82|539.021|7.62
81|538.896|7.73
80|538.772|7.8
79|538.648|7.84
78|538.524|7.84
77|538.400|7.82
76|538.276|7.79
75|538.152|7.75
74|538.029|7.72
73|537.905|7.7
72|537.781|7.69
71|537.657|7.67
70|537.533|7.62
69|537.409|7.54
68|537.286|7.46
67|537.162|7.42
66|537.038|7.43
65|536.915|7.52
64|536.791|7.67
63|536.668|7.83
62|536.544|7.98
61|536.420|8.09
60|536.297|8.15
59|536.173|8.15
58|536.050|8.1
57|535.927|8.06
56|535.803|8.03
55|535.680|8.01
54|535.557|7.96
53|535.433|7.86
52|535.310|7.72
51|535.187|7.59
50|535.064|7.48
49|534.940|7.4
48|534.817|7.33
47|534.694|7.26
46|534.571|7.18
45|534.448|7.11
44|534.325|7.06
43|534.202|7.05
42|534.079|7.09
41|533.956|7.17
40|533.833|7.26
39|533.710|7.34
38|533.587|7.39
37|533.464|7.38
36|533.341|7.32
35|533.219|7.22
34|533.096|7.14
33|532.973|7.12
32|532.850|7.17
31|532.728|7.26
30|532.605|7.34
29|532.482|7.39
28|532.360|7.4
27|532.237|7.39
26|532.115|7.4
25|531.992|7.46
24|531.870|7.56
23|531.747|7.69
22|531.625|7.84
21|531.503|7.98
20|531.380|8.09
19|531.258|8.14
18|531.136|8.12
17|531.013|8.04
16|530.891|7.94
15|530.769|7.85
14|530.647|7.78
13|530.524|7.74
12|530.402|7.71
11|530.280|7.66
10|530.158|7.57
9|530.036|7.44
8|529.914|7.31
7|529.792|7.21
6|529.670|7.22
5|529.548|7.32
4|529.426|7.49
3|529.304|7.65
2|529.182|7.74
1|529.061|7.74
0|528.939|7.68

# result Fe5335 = 0.301 nm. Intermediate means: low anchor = 7.96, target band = 7.39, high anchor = 8.03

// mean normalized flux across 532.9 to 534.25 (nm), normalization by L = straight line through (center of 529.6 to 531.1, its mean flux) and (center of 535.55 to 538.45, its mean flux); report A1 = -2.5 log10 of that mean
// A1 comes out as 0.07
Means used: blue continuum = 7.63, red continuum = 7.8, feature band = 7.22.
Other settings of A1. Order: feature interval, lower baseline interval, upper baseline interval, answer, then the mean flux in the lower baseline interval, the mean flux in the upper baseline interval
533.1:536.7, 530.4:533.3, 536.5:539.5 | 0.01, 7.61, 7.62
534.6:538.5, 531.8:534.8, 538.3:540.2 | -0.06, 7.27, 7.32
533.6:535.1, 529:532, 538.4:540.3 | 0.04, 7.7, 7.29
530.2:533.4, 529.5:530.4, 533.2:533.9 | -0.03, 7.41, 7.32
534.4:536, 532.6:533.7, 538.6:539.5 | -0.04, 7.26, 7.51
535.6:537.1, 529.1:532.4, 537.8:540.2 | -0.06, 7.66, 7.41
